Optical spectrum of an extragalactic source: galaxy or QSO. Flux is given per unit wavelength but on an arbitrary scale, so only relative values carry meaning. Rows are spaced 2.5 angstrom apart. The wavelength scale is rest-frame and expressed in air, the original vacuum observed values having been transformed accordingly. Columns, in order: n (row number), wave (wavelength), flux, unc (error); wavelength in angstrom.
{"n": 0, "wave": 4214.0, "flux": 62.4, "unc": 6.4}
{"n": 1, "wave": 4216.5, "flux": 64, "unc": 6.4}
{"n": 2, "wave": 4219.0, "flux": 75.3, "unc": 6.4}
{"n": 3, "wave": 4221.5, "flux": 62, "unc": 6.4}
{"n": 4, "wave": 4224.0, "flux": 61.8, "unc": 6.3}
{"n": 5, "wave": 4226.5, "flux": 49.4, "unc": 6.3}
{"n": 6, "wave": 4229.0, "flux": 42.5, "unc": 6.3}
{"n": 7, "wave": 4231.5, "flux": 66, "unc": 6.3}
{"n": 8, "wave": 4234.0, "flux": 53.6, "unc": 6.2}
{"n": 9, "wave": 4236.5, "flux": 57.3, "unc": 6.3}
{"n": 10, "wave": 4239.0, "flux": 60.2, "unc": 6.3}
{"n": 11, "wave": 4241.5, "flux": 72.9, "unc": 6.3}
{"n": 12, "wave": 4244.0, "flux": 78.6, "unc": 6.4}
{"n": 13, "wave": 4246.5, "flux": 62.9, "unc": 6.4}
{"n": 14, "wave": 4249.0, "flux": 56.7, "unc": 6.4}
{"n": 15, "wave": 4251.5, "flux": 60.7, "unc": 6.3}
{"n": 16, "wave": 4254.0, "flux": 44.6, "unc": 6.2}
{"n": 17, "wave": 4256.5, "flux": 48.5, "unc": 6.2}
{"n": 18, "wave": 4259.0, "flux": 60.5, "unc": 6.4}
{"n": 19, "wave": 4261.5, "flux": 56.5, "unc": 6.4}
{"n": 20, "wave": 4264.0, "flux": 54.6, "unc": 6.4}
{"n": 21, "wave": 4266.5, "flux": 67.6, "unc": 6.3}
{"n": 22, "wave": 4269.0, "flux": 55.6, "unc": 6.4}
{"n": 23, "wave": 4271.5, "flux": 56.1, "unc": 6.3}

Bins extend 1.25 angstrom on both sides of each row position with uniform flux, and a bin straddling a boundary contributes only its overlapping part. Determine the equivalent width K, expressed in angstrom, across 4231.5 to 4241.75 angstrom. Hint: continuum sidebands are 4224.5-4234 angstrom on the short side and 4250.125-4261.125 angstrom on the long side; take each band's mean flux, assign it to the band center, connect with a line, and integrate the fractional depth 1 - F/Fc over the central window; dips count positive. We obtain -1.3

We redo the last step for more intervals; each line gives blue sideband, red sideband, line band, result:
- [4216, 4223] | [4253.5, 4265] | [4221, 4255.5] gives 0.8 angstrom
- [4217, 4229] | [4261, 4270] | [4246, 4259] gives 1.0 angstrom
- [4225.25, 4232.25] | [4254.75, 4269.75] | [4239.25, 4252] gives -2.8 angstrom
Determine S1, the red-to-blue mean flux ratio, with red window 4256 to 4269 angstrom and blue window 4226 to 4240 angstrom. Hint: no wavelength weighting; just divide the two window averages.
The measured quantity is 1.1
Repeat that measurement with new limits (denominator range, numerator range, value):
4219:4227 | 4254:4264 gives 0.88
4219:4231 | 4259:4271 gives 1.03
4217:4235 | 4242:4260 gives 1.01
